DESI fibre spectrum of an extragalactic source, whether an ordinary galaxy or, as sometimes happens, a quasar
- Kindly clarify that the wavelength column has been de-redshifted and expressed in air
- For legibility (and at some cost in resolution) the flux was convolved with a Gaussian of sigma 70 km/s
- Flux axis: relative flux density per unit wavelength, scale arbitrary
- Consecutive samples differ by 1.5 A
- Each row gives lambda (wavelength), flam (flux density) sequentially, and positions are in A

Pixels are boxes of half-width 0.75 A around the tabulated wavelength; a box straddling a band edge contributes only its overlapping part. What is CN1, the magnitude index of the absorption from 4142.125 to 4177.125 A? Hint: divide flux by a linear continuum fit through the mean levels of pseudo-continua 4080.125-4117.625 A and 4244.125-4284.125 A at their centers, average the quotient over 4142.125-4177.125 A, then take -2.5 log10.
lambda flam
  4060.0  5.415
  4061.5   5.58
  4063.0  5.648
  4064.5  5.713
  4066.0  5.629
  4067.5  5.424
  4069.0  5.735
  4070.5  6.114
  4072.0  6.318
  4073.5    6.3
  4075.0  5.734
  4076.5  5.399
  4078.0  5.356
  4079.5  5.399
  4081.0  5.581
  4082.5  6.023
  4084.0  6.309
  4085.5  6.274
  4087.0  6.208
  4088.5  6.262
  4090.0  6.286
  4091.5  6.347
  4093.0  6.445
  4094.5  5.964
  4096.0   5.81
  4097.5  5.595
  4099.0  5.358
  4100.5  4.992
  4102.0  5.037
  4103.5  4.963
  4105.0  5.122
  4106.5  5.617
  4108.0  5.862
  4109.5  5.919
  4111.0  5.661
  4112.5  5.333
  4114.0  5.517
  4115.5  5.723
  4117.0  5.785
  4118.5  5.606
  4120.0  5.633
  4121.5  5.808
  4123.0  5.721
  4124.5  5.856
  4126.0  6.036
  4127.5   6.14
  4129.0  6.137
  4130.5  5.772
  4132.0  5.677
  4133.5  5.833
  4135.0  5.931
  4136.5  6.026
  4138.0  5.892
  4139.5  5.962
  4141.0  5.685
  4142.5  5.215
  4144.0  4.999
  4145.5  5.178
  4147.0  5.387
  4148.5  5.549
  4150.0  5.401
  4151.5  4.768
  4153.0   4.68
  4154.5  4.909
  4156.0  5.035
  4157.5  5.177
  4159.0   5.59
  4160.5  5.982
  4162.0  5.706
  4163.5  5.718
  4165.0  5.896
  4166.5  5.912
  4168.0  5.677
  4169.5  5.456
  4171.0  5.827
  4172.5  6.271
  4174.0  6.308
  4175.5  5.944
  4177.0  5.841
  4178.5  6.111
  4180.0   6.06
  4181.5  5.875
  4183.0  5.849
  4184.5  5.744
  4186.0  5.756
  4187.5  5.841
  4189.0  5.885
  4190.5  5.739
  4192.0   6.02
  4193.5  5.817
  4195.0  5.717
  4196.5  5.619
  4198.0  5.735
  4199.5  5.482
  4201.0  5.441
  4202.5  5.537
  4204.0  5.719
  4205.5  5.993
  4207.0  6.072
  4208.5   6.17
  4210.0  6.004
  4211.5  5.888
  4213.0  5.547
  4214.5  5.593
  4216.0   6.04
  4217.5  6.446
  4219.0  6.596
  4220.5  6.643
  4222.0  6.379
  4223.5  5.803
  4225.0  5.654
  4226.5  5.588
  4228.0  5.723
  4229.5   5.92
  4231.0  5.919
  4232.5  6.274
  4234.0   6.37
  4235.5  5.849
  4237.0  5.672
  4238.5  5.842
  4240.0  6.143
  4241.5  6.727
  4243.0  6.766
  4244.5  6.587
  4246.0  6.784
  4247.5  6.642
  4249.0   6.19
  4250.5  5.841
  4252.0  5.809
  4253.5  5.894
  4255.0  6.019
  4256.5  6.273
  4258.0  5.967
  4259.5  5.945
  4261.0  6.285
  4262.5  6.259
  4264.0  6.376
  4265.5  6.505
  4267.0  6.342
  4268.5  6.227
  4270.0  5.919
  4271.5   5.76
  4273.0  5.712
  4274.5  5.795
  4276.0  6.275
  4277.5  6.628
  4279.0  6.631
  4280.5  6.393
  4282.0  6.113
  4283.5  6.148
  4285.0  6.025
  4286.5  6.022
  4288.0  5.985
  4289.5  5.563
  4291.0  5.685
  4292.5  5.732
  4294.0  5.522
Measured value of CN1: 0.077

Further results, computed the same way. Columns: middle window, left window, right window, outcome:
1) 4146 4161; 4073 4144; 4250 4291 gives 0.121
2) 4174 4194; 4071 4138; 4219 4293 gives 0.012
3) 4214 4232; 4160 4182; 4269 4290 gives -0.009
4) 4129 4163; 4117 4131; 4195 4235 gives 0.073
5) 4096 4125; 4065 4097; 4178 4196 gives 0.073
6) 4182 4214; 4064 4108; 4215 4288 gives 0.045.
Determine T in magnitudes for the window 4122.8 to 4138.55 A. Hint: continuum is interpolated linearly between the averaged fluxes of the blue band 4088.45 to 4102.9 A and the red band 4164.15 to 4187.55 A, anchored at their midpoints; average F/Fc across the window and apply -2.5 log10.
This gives -0.02 mag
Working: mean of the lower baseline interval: 5.78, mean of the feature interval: 5.92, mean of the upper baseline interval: 5.9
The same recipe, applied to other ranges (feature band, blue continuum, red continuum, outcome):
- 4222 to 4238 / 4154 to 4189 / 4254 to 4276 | 0.01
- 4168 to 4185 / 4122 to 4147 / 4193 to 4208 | -0.04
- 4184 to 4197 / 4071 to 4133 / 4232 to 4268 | 0.05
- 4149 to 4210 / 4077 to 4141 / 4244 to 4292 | 0.04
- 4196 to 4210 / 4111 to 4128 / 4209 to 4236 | 0.04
